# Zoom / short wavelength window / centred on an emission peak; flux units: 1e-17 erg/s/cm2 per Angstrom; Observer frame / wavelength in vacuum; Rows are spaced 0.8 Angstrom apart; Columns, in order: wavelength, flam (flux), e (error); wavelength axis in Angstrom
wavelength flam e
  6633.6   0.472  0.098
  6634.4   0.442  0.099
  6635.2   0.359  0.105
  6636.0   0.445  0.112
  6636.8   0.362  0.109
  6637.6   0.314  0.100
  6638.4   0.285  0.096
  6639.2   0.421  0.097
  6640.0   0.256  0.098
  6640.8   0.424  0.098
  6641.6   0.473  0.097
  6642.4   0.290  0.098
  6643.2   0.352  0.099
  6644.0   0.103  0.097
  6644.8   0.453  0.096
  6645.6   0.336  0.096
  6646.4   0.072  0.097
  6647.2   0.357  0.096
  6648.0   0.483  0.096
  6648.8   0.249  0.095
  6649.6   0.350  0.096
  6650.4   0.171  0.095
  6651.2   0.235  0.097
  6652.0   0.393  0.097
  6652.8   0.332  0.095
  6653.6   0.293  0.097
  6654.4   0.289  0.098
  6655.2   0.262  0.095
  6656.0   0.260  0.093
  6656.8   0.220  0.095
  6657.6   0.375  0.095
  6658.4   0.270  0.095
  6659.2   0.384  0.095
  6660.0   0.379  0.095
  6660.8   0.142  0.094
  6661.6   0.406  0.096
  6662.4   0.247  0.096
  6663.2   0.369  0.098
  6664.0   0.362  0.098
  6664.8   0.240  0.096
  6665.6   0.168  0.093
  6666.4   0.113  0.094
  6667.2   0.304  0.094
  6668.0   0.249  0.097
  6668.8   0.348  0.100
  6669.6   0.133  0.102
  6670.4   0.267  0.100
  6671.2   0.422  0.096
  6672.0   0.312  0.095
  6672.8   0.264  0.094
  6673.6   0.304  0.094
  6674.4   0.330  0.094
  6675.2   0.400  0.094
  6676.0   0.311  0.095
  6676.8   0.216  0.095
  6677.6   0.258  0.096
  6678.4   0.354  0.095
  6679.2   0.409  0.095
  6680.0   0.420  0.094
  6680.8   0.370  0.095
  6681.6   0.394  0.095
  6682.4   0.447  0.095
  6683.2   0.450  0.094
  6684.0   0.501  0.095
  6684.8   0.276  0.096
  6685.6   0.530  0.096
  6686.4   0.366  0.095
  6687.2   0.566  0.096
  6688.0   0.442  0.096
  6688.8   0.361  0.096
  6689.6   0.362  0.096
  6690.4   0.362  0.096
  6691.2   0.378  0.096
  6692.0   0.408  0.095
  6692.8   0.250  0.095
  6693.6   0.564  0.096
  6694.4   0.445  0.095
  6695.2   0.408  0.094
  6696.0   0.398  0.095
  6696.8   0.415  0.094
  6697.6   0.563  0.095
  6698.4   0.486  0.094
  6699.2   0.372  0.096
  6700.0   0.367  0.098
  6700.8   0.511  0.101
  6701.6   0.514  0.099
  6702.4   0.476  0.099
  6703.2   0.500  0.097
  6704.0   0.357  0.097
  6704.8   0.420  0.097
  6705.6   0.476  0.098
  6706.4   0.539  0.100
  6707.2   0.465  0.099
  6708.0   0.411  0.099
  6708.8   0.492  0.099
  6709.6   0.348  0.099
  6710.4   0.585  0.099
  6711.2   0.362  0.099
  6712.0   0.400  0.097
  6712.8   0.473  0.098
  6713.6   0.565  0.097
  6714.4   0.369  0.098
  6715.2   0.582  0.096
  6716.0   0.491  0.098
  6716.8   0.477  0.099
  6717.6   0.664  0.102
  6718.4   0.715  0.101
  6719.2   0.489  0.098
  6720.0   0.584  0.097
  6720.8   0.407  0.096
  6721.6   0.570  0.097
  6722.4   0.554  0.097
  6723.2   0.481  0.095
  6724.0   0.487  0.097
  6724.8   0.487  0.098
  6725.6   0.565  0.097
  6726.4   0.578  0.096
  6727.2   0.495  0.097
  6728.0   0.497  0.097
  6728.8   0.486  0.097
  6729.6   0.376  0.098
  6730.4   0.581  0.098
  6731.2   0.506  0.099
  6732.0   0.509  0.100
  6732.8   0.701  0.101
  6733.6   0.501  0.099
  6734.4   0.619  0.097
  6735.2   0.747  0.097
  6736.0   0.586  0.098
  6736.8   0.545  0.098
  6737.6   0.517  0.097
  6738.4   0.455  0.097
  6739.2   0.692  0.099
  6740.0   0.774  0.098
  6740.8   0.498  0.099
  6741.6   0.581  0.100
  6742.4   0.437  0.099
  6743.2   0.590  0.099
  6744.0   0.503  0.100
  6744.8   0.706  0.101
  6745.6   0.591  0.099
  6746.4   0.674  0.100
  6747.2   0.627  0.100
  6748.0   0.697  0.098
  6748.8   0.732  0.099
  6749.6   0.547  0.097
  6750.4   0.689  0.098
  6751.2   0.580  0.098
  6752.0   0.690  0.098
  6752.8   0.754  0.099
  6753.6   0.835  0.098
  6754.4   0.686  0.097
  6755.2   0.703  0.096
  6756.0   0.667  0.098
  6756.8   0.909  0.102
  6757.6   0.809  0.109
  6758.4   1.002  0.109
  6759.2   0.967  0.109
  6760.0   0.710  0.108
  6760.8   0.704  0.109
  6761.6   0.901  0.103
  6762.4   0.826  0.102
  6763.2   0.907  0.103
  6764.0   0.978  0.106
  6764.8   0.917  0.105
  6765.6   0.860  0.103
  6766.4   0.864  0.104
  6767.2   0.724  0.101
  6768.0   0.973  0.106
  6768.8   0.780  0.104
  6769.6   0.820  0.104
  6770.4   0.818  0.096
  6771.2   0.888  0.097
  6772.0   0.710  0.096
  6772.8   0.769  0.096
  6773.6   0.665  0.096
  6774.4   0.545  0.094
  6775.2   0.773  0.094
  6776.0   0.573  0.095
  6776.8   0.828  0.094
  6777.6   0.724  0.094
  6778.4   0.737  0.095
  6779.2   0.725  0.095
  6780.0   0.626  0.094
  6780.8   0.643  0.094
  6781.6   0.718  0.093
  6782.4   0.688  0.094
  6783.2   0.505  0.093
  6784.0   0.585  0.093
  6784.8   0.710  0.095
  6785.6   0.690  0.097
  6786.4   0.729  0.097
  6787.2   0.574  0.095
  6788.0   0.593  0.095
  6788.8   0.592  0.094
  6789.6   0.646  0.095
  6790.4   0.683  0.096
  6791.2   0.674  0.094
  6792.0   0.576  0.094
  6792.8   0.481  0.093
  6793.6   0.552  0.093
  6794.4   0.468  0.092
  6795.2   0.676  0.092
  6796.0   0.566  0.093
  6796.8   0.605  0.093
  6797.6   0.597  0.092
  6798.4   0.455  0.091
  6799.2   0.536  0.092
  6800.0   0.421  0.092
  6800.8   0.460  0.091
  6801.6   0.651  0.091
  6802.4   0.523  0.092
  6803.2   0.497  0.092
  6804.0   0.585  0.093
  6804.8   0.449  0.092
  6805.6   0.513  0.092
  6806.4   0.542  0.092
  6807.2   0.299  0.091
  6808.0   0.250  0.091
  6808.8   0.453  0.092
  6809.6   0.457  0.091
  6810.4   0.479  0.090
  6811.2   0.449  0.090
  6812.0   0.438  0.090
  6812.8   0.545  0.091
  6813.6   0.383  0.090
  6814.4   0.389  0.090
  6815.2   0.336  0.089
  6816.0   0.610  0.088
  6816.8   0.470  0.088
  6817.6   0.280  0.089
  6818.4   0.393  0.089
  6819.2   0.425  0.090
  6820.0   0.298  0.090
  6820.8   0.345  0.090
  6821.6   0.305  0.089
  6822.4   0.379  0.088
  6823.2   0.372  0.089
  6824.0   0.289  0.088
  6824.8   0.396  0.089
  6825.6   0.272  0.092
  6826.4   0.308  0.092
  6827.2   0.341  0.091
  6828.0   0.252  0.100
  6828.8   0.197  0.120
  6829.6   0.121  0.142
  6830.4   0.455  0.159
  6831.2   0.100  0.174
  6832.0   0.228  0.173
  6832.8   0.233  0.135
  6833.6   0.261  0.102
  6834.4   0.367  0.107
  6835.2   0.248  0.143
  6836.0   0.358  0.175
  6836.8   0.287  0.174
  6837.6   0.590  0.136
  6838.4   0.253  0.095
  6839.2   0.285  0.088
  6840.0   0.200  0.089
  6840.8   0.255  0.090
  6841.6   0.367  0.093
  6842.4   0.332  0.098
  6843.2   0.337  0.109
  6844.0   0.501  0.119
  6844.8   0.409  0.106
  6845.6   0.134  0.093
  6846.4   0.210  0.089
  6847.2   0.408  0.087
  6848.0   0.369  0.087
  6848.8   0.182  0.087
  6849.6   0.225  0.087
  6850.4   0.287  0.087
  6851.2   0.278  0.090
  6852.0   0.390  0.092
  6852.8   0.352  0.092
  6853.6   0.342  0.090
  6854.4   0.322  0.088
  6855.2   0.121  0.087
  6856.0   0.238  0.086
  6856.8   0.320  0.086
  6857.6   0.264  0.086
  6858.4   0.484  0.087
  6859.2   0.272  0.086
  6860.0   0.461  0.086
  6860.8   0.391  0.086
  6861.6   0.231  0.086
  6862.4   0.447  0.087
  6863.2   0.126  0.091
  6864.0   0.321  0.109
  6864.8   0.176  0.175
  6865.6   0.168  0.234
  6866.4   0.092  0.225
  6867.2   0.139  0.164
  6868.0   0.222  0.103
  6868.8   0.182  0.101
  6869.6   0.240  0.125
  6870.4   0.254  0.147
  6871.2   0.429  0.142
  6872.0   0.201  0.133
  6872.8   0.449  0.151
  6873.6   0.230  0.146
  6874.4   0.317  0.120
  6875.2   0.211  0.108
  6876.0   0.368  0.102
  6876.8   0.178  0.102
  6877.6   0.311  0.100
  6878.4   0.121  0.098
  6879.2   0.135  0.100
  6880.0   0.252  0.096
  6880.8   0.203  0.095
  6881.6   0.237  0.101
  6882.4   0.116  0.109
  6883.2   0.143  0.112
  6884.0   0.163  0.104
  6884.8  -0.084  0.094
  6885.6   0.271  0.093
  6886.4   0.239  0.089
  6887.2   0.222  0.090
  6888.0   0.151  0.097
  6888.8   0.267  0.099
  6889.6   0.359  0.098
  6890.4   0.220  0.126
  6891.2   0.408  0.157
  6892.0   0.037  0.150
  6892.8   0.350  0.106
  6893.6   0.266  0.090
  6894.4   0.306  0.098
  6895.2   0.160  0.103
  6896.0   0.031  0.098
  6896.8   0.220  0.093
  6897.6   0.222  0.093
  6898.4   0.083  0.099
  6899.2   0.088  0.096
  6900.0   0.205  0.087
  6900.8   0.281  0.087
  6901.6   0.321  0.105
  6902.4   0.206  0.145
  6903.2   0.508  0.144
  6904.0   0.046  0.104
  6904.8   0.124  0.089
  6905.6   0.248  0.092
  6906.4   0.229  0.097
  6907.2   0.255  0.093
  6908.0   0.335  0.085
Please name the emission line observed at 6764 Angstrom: C III] 1909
